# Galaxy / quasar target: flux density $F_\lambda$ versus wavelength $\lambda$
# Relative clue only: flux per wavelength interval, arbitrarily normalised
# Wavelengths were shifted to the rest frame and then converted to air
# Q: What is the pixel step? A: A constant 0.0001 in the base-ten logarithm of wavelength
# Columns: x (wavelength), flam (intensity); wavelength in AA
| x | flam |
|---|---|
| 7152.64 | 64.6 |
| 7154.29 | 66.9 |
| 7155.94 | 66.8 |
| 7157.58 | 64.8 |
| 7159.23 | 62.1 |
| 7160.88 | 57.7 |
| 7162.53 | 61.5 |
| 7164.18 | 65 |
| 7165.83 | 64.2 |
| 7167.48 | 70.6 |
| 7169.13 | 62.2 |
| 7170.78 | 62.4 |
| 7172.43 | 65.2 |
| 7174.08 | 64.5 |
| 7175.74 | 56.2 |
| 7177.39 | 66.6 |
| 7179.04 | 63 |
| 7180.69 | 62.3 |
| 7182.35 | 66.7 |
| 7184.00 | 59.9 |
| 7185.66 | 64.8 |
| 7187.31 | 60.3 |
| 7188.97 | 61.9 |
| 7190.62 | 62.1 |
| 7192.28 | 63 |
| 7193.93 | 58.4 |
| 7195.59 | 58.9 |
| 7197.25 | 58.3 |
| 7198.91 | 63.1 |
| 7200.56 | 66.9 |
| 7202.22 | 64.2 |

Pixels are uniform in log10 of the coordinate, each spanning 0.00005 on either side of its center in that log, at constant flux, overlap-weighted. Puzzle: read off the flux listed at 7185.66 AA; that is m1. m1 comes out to 64.8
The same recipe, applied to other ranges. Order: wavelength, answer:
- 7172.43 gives 65.2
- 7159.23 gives 62.1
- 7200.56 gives 66.9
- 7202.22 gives 64.2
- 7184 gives 59.9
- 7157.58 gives 64.8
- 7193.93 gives 58.4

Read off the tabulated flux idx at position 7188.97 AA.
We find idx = 61.9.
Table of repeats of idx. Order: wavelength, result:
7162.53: 61.5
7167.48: 70.6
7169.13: 62.2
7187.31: 60.3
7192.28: 63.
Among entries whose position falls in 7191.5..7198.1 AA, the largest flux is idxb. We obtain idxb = 63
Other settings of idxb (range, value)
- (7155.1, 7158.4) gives 66.8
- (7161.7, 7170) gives 70.6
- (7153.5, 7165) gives 66.9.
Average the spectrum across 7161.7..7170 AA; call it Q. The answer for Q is 64.7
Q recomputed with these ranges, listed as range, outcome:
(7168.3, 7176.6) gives 62.1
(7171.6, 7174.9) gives 64.9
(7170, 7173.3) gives 63.9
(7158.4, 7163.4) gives 60.4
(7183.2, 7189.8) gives 61.7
